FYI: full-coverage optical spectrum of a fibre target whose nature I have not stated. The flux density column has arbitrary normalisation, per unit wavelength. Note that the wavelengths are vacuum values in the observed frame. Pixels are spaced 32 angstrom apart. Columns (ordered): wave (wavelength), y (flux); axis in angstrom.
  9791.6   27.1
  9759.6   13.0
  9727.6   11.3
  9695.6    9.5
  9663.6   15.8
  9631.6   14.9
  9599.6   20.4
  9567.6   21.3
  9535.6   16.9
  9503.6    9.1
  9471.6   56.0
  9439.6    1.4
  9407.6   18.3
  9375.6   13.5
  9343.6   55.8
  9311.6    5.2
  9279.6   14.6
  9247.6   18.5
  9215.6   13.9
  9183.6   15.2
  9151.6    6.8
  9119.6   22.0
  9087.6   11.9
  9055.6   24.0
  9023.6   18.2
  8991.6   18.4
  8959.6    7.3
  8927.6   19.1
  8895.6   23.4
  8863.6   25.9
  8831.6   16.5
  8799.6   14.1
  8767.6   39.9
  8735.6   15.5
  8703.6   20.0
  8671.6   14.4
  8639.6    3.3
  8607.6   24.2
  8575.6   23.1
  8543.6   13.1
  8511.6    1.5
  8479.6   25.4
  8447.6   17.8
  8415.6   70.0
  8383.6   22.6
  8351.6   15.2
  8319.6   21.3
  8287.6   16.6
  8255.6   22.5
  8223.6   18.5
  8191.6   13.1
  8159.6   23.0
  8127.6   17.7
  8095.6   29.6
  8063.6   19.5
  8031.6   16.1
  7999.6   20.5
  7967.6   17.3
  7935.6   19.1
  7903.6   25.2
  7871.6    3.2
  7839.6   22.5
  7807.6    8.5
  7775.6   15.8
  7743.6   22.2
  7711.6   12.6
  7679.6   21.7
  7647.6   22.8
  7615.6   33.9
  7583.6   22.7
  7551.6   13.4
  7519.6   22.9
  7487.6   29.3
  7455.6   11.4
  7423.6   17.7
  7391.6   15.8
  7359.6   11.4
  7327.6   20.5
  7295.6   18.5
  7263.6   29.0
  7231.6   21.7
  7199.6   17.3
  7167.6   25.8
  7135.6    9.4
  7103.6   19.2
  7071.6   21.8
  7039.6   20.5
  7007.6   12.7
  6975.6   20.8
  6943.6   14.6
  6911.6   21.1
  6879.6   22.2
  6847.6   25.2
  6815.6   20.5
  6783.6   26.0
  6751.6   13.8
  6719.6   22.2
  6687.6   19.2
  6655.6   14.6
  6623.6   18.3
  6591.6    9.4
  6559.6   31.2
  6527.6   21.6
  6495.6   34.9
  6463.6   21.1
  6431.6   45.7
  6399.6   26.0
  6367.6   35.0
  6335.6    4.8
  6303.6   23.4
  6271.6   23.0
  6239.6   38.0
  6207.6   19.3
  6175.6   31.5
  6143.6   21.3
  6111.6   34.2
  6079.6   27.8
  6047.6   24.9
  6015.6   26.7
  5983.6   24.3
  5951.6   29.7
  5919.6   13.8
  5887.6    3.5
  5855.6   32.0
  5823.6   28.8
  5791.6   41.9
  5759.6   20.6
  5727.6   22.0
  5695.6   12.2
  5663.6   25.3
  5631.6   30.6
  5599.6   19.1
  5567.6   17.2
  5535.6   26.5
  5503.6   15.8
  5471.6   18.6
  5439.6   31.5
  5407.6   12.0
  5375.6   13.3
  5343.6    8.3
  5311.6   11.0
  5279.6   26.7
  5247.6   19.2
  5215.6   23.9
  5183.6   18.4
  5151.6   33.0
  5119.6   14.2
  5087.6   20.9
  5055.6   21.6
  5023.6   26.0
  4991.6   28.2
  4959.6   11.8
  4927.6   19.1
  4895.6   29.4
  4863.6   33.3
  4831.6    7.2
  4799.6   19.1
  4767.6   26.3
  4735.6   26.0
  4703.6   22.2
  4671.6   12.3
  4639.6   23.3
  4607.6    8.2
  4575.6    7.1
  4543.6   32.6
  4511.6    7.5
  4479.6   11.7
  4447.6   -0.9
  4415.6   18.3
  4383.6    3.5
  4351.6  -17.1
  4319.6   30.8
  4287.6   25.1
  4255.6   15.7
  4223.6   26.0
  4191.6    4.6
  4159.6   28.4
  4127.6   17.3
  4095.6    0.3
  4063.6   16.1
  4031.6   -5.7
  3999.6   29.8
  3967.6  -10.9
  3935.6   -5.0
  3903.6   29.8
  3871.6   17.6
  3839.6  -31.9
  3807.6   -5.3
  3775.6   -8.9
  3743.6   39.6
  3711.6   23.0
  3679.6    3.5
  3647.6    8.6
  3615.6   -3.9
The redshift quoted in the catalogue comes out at 0.282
